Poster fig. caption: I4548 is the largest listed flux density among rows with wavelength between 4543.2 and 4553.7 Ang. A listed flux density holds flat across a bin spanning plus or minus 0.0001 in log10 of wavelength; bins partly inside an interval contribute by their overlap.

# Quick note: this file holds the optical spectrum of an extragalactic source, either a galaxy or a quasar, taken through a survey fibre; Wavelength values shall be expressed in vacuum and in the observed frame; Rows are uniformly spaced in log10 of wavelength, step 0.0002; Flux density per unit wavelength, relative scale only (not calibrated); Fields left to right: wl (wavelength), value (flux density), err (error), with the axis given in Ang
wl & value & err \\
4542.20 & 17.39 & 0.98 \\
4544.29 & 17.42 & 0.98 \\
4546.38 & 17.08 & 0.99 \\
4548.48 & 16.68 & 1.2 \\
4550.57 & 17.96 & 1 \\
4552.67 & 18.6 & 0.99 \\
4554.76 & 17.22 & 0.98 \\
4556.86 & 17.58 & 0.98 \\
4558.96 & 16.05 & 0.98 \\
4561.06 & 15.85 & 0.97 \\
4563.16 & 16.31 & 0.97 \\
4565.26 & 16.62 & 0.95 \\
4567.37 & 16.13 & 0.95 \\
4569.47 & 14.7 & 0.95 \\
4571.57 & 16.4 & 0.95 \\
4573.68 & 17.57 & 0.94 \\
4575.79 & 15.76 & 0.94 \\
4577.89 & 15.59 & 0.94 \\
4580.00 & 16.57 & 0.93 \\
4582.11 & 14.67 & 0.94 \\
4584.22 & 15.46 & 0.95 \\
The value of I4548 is 18.6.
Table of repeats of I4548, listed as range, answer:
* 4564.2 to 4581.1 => 17.57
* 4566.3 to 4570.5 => 16.13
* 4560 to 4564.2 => 16.31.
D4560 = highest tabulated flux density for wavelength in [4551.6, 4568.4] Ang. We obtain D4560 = 18.6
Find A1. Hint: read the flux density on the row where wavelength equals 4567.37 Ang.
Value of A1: 16.13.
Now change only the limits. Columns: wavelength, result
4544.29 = 17.42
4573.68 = 17.57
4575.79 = 15.76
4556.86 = 17.58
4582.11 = 14.67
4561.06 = 15.85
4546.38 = 17.08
